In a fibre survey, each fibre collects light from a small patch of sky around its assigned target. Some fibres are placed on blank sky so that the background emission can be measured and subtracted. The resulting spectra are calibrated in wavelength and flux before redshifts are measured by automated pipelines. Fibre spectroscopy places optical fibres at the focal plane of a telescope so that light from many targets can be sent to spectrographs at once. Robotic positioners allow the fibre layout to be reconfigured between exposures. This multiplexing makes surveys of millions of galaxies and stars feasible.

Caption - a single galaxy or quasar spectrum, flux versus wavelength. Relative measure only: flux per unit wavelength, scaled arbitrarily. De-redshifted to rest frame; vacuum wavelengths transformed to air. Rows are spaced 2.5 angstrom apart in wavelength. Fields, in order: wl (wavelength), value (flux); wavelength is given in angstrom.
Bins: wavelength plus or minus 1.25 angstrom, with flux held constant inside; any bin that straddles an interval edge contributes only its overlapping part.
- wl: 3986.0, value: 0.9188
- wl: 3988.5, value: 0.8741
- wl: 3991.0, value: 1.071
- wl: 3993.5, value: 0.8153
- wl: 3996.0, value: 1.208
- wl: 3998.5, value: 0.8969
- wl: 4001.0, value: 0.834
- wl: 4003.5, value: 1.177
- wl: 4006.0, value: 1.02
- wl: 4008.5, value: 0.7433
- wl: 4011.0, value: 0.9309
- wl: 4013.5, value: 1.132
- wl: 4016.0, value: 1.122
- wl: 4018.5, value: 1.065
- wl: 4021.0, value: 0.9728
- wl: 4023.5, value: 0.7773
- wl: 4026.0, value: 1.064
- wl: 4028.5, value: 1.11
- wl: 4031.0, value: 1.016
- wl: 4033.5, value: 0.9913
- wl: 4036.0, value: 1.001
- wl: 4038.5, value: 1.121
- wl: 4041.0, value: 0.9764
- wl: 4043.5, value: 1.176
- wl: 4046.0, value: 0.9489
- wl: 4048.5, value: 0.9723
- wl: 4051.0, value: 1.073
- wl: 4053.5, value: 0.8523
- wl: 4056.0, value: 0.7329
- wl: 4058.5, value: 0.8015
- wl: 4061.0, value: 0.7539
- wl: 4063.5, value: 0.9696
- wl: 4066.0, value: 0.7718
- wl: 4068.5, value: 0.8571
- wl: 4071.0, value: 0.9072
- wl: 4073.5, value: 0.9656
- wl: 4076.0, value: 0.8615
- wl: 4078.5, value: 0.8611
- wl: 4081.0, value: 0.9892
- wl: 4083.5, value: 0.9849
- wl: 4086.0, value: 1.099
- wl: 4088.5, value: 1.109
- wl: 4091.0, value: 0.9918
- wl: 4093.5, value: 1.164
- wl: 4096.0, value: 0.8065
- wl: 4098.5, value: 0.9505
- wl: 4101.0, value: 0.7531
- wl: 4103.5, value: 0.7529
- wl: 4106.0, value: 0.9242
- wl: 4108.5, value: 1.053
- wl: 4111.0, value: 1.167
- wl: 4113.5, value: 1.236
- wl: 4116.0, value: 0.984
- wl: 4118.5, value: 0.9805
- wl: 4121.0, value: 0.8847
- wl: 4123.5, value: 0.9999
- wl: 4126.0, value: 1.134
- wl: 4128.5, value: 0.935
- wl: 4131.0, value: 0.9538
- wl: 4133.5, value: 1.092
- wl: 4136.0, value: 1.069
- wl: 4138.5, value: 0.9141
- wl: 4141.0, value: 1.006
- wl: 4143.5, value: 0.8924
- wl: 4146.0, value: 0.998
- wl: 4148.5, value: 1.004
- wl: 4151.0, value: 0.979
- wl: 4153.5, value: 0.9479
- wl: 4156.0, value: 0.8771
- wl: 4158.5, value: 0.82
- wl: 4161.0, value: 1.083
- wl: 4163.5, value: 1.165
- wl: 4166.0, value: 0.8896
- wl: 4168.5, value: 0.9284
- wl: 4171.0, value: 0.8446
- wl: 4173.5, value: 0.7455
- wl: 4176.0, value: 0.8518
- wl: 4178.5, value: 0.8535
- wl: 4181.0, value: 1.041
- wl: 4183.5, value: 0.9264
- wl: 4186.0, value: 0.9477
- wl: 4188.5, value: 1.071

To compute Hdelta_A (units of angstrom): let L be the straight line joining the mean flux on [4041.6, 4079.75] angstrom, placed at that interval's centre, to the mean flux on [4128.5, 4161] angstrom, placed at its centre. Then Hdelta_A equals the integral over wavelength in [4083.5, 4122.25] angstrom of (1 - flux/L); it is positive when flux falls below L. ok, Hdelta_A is -2.3 angstrom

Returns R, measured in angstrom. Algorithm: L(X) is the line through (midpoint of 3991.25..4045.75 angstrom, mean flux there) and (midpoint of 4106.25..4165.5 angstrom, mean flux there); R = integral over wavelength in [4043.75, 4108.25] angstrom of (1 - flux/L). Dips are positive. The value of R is 5.5 angstrom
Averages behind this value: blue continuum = 1.01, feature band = 0.92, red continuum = 1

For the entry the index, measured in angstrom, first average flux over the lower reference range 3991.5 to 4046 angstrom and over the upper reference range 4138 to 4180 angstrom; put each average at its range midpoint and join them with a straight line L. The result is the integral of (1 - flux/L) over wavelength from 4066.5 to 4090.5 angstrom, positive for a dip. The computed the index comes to 0.5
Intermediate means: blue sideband 1.01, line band 0.955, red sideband 0.93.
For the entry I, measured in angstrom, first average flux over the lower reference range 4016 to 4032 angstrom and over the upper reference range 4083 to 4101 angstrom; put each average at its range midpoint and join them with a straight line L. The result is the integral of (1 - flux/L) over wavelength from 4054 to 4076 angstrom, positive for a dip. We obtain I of 3.4 angstrom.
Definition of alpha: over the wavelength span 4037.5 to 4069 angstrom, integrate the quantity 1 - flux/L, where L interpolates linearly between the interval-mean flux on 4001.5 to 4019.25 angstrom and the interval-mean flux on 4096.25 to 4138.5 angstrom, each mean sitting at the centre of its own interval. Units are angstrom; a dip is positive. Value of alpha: 2.6 angstrom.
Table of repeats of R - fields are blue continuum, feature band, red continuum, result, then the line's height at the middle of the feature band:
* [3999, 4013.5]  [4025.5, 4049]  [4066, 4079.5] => -3.03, 0.92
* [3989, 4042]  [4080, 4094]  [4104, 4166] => -0.73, 0.999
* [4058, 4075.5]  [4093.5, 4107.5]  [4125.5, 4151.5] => 0.82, 0.925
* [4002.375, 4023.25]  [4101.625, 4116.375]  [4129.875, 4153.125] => -0.25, 0.993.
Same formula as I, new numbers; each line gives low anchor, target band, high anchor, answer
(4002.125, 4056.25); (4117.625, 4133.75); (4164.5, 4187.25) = -1.03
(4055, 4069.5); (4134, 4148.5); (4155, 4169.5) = -0.82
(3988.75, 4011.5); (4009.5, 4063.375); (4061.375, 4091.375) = -1.50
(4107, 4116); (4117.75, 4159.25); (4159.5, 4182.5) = 2.58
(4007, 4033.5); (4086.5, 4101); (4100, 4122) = -0.14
